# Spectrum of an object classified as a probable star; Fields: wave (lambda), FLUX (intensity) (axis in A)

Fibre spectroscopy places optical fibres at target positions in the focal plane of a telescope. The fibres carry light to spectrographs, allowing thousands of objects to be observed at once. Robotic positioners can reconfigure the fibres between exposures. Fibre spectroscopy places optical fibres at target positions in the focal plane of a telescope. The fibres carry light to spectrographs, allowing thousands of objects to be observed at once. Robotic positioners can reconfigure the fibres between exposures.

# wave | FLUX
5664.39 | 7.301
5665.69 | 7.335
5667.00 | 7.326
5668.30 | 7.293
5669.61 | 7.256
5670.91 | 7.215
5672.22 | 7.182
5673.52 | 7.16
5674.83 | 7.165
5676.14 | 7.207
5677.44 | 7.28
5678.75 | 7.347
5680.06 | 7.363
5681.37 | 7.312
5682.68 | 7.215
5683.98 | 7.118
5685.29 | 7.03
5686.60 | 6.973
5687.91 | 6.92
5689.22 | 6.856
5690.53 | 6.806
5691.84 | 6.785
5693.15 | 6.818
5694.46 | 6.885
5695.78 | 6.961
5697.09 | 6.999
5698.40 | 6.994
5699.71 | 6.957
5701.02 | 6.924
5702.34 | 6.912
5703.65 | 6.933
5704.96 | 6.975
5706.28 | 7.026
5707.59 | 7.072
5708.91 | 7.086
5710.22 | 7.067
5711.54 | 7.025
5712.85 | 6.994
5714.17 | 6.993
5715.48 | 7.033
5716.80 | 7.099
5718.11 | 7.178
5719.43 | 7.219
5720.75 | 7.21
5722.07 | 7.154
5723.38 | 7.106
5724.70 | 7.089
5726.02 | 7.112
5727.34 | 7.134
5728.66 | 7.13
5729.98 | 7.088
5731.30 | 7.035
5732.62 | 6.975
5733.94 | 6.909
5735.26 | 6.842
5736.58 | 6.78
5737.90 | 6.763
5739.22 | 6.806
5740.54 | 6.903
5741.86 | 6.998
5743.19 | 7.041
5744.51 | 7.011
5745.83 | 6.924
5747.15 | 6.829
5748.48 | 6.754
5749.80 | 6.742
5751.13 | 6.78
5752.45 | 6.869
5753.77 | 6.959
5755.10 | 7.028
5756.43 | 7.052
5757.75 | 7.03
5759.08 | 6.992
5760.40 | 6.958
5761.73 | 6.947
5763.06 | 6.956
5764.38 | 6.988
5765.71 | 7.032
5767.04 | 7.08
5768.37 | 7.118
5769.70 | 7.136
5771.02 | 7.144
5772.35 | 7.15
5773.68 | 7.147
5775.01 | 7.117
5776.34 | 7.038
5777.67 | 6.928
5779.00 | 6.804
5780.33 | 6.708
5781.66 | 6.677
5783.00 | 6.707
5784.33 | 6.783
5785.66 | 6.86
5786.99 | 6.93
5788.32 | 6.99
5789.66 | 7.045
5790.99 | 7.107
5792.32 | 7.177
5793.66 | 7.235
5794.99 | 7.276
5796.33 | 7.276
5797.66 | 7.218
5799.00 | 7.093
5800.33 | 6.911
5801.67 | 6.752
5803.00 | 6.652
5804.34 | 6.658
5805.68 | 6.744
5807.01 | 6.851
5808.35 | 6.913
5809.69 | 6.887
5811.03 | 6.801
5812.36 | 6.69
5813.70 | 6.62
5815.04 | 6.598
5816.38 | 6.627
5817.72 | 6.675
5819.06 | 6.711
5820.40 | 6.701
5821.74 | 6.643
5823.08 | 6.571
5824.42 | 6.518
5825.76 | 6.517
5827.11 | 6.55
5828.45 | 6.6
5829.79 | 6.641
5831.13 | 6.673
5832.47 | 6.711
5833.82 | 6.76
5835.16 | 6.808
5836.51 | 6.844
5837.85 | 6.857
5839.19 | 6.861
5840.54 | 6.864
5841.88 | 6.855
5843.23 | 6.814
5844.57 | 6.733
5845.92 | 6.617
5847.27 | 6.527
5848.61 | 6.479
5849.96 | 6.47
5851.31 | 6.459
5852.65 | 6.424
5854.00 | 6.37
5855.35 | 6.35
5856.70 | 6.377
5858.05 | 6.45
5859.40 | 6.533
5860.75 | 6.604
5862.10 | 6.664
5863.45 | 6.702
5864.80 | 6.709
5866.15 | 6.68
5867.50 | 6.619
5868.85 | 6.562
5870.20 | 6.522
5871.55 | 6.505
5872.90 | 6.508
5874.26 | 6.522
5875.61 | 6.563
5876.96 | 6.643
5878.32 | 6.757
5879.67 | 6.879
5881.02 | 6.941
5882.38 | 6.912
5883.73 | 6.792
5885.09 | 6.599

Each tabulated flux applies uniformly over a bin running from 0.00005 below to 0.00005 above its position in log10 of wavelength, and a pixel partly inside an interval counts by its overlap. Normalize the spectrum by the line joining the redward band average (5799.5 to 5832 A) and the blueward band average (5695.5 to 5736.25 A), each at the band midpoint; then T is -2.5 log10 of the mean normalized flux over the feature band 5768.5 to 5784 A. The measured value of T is -0.02 mag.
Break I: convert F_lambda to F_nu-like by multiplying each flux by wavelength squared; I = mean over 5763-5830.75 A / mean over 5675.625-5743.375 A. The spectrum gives 1.01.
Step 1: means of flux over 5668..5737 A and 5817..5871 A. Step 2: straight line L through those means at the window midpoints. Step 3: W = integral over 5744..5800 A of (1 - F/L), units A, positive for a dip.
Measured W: -1.2 A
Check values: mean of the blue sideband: 7.06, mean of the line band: 6.99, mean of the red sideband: 6.63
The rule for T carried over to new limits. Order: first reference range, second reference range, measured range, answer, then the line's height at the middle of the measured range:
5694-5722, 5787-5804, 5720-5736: 0.00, 7.03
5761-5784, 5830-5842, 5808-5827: 0.03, 6.85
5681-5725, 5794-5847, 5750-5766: -0.01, 6.9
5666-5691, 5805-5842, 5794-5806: -0.03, 6.79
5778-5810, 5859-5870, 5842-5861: 0.03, 6.69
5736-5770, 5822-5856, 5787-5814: -0.03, 6.77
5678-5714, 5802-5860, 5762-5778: -0.04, 6.81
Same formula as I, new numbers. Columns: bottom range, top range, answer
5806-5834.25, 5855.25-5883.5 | 1.01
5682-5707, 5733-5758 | 1.01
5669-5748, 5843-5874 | 0.98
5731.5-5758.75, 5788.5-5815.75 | 1.02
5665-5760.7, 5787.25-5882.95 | 1.00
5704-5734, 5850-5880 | 0.97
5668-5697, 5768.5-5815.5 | 1.02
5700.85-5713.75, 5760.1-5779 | 1.03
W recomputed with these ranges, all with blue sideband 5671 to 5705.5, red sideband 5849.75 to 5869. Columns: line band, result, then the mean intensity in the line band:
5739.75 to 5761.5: -0.2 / 6.93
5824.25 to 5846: -0.4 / 6.73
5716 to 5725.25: -0.3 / 7.15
